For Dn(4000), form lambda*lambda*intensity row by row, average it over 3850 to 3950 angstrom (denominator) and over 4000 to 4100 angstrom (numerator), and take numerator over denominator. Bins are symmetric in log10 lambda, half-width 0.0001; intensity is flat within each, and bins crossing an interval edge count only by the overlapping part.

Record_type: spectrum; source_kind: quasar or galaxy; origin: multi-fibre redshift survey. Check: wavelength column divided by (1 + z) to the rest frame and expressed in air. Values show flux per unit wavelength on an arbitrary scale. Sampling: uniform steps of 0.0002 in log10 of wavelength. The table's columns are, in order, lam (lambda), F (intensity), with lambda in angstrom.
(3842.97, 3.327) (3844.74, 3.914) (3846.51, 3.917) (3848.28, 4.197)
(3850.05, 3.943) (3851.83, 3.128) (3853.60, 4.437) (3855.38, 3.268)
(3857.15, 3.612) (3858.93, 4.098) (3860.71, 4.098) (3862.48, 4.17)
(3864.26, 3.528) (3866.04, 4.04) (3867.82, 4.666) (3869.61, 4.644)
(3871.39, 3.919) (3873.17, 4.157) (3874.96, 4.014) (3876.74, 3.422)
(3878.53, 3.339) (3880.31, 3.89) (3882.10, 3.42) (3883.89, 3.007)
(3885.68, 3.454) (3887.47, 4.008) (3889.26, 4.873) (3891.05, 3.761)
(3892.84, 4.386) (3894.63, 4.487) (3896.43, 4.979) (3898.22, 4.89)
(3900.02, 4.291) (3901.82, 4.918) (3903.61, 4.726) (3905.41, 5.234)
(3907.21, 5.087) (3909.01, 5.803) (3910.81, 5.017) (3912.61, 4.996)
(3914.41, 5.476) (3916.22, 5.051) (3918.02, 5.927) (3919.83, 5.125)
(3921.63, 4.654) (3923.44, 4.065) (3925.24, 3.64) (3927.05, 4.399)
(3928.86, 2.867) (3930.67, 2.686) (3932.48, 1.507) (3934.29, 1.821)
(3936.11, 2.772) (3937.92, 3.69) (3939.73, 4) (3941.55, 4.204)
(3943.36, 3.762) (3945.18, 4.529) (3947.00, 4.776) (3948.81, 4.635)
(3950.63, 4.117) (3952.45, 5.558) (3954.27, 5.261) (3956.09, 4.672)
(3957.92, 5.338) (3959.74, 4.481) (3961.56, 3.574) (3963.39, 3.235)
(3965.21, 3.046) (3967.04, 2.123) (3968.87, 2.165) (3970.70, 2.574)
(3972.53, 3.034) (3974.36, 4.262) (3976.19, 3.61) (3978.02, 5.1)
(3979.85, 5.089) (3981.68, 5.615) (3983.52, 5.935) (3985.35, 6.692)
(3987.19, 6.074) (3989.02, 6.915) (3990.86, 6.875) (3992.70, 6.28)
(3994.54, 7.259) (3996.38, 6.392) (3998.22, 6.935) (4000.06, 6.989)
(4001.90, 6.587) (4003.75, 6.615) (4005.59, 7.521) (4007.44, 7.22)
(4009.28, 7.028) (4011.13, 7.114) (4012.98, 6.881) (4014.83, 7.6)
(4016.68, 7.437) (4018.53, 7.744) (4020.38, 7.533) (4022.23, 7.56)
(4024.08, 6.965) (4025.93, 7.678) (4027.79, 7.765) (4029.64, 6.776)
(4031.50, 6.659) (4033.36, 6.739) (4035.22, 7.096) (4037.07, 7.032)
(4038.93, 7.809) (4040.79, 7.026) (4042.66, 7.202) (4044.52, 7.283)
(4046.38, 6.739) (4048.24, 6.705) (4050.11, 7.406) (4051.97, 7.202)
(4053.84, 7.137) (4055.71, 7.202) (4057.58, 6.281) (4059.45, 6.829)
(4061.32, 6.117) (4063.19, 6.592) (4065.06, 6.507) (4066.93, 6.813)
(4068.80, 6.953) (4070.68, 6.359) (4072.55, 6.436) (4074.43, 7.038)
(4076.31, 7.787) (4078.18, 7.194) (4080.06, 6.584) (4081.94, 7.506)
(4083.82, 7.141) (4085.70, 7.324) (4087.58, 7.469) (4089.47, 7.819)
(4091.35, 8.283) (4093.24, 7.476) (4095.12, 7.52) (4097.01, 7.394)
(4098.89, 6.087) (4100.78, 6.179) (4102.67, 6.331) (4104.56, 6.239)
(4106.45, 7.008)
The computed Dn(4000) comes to 1.85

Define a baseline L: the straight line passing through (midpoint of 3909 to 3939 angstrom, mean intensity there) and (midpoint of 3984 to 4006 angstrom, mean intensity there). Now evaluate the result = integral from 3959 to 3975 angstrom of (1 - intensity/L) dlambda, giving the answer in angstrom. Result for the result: 7.1 angstrom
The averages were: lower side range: 4.03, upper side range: 6.73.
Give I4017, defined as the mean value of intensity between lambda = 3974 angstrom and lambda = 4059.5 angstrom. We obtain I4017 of 6.79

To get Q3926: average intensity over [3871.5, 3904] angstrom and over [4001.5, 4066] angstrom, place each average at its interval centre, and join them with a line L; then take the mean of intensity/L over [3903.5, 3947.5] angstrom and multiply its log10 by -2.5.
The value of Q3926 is 0.14 mag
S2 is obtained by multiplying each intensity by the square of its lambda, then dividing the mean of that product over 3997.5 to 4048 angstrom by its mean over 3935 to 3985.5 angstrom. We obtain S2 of 1.8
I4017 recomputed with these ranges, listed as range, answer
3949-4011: 5.3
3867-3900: 4.08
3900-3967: 4.27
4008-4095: 7.13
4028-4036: 6.89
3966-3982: 3.66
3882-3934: 4.35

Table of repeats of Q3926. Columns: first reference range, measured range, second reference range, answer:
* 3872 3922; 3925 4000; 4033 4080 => 0.238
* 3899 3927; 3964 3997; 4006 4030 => 0.310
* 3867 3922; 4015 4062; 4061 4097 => -0.094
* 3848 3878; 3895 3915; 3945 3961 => -0.155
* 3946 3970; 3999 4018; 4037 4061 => -0.237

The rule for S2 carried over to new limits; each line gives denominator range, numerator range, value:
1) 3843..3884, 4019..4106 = 2.01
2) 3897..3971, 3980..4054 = 1.75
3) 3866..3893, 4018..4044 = 2.00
